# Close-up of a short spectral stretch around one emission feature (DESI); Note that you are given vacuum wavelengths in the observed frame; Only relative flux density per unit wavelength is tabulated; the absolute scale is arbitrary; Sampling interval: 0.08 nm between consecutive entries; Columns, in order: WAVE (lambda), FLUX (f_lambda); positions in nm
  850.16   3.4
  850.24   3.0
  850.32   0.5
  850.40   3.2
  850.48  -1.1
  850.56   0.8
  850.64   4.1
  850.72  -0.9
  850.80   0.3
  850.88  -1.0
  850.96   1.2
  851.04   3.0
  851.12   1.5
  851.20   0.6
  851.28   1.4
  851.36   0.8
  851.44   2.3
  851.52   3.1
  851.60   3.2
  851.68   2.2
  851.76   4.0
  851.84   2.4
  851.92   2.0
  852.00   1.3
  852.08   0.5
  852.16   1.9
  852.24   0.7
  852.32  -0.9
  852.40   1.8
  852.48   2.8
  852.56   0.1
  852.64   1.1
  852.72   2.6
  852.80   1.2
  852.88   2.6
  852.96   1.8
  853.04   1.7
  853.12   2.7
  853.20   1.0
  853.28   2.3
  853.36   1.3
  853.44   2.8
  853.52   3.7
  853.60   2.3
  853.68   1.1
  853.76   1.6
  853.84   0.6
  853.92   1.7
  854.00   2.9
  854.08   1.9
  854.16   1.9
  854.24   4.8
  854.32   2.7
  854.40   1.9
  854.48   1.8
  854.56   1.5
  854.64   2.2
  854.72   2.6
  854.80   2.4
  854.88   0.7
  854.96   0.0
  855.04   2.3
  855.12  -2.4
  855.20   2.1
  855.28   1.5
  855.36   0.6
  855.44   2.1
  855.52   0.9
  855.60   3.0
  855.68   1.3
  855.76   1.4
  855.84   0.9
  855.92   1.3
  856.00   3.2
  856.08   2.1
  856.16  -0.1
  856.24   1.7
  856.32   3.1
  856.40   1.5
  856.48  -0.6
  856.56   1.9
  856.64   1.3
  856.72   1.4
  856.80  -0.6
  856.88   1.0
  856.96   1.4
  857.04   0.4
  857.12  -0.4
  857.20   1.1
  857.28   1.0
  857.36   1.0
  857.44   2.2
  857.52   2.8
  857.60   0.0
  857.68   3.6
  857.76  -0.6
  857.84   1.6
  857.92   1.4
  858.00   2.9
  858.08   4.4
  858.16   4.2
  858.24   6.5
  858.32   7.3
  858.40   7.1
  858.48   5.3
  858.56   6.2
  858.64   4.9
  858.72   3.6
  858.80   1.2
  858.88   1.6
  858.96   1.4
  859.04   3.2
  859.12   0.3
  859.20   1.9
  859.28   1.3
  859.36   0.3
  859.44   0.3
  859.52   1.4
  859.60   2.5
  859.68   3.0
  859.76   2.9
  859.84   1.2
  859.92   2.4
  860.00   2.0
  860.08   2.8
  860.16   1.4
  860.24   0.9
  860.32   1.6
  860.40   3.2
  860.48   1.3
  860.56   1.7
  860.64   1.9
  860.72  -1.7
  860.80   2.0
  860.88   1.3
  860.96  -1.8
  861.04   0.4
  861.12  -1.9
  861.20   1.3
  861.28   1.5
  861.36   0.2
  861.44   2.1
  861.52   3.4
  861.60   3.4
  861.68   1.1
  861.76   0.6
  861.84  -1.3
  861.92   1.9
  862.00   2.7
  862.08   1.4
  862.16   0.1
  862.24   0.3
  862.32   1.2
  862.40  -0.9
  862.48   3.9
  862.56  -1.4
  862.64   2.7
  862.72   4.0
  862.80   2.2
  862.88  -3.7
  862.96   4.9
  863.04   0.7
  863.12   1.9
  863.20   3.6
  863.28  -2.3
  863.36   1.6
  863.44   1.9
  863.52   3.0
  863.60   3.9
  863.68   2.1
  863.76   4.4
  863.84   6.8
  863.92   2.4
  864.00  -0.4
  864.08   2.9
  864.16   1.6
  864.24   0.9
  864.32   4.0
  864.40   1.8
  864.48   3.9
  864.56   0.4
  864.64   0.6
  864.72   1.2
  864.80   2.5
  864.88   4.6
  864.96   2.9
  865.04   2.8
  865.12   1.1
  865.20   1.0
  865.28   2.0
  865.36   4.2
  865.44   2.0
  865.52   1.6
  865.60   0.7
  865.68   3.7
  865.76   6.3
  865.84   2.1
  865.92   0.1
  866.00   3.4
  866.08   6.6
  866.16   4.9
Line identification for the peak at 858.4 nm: H-gamma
